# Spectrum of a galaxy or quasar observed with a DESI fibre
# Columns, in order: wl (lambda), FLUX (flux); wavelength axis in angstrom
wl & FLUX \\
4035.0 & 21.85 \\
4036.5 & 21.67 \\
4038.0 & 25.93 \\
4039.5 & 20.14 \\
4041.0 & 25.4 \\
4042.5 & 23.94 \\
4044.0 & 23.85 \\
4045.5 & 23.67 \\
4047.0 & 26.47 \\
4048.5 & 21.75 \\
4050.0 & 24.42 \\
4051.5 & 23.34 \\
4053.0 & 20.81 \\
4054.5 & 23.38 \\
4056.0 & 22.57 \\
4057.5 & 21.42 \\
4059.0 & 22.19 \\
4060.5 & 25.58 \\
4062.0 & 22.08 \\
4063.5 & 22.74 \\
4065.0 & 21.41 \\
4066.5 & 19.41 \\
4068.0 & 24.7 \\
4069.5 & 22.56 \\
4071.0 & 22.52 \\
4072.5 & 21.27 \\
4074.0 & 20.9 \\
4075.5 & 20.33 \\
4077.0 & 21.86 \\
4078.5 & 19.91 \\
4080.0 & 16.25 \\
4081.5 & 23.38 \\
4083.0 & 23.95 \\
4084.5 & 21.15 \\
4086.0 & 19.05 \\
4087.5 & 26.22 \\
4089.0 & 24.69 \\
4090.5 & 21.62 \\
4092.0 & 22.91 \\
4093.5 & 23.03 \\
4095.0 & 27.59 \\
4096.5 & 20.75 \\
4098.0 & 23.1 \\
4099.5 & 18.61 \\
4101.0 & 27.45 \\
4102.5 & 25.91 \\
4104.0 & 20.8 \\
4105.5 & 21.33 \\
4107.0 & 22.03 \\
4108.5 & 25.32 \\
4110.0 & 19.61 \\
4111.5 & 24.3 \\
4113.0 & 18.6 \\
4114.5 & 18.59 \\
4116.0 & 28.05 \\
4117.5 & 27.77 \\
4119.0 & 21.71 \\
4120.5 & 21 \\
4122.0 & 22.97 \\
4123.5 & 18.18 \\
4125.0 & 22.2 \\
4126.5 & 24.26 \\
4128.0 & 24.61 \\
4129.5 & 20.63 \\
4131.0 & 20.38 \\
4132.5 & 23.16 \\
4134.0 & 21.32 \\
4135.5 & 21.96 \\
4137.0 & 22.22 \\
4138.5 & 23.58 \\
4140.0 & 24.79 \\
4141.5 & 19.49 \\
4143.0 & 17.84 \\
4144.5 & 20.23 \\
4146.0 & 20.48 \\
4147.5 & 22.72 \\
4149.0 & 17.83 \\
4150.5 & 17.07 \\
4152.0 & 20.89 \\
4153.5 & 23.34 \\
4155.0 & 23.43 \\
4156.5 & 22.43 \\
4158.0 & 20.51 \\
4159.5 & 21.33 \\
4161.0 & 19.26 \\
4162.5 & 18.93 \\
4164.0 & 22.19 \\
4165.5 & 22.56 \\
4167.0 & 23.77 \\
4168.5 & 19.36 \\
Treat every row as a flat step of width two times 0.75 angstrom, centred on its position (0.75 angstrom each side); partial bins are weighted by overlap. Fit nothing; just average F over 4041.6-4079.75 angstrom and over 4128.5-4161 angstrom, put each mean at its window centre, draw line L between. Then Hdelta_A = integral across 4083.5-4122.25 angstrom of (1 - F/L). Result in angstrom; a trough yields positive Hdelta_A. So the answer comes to -1.8 angstrom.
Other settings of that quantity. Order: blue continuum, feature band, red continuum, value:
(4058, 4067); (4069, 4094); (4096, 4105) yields 0.78 angstrom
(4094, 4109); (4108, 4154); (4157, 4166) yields 0.63 angstrom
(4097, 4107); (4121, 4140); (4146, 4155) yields -0.63 angstrom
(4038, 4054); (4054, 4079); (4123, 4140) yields 1.23 angstrom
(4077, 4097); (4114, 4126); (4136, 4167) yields -0.52 angstrom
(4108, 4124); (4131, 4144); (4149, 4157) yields -0.04 angstrom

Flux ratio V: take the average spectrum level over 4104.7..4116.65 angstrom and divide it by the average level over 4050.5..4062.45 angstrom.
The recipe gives 0.98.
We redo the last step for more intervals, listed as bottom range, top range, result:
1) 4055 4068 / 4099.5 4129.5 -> 1.02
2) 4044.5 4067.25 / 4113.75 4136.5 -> 0.99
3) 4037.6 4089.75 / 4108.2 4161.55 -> 0.96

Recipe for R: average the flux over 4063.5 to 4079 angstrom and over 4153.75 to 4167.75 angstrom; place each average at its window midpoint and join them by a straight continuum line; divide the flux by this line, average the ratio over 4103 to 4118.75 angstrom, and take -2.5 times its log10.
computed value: -0.05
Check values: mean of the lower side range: 21.6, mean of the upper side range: 21.7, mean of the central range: 22.7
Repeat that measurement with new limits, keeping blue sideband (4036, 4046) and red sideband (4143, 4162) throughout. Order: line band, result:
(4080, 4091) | 0.00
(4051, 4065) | 0.02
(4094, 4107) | -0.05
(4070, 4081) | 0.11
